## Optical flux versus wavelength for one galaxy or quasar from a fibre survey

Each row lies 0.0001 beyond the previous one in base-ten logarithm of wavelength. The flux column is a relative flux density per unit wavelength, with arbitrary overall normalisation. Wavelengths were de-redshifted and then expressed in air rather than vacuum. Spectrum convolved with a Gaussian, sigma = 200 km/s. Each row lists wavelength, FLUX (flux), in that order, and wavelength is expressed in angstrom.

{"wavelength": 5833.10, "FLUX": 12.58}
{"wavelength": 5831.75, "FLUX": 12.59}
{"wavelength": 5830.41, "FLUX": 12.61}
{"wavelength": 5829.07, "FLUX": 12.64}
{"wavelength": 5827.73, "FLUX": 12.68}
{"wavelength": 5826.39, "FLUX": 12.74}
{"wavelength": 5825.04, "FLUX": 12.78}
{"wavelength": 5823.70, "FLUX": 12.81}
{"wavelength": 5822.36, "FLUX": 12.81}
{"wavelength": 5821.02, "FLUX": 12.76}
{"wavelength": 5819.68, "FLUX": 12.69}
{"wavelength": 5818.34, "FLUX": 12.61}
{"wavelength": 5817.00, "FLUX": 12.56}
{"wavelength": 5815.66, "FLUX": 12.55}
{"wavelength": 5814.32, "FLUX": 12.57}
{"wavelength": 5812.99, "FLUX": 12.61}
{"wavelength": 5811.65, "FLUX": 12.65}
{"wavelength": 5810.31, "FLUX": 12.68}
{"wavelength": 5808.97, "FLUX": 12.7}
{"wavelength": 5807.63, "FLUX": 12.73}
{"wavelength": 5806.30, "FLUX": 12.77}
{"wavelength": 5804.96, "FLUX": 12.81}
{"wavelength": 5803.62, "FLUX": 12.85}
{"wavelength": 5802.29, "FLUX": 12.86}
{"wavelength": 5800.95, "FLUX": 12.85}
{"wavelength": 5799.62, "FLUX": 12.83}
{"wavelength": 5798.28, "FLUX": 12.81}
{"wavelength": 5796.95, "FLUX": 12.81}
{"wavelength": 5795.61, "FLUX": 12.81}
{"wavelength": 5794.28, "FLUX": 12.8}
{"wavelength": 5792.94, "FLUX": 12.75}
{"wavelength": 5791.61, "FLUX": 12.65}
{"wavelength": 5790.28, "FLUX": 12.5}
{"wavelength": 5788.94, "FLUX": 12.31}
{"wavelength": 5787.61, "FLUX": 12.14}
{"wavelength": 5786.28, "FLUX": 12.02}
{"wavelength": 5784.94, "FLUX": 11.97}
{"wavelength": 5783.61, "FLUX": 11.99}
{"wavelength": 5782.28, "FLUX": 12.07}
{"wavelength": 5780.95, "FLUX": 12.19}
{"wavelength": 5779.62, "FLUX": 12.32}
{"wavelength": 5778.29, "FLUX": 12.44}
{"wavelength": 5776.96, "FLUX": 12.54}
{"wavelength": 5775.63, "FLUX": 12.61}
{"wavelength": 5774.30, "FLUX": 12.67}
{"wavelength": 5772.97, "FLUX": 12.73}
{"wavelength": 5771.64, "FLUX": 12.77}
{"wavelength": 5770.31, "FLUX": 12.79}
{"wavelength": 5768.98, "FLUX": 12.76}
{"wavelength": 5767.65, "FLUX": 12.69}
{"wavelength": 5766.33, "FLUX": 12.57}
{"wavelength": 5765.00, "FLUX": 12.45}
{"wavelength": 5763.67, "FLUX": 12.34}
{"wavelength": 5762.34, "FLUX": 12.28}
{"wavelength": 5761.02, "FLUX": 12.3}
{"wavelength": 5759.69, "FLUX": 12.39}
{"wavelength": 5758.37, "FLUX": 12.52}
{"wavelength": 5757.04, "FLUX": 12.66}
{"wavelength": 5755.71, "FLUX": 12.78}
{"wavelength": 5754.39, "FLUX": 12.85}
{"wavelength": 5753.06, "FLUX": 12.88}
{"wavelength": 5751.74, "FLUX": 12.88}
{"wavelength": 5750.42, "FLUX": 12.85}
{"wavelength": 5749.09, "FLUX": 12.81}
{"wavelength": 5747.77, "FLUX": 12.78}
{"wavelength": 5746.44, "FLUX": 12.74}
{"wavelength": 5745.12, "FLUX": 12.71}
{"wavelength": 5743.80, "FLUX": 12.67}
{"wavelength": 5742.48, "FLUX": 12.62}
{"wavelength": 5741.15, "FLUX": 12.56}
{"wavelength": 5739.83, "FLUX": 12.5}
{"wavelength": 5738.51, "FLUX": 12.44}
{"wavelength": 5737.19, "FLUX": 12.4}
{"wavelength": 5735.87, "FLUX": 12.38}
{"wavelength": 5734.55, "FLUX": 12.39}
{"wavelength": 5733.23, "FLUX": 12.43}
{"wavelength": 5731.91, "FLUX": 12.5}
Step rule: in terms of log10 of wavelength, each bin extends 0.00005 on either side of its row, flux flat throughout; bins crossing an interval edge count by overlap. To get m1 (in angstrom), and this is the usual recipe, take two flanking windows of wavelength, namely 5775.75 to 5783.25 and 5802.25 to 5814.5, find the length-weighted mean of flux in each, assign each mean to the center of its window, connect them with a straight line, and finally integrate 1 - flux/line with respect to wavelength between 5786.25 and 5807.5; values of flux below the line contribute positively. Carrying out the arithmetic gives -0.2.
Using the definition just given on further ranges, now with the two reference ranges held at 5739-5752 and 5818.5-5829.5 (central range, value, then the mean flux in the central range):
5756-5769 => 0.22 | 12.5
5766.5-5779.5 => 0.07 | 12.7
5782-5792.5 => 0.41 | 12.2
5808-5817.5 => 0.08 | 12.6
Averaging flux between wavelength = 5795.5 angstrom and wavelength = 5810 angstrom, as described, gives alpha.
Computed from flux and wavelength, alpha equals 12.8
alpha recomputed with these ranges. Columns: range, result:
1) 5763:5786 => 12.5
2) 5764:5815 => 12.6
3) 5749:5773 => 12.6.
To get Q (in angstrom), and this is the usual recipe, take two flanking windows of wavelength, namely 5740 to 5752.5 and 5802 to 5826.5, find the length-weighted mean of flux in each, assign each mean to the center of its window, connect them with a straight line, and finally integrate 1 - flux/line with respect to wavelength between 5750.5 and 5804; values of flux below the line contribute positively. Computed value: 0.7 angstrom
